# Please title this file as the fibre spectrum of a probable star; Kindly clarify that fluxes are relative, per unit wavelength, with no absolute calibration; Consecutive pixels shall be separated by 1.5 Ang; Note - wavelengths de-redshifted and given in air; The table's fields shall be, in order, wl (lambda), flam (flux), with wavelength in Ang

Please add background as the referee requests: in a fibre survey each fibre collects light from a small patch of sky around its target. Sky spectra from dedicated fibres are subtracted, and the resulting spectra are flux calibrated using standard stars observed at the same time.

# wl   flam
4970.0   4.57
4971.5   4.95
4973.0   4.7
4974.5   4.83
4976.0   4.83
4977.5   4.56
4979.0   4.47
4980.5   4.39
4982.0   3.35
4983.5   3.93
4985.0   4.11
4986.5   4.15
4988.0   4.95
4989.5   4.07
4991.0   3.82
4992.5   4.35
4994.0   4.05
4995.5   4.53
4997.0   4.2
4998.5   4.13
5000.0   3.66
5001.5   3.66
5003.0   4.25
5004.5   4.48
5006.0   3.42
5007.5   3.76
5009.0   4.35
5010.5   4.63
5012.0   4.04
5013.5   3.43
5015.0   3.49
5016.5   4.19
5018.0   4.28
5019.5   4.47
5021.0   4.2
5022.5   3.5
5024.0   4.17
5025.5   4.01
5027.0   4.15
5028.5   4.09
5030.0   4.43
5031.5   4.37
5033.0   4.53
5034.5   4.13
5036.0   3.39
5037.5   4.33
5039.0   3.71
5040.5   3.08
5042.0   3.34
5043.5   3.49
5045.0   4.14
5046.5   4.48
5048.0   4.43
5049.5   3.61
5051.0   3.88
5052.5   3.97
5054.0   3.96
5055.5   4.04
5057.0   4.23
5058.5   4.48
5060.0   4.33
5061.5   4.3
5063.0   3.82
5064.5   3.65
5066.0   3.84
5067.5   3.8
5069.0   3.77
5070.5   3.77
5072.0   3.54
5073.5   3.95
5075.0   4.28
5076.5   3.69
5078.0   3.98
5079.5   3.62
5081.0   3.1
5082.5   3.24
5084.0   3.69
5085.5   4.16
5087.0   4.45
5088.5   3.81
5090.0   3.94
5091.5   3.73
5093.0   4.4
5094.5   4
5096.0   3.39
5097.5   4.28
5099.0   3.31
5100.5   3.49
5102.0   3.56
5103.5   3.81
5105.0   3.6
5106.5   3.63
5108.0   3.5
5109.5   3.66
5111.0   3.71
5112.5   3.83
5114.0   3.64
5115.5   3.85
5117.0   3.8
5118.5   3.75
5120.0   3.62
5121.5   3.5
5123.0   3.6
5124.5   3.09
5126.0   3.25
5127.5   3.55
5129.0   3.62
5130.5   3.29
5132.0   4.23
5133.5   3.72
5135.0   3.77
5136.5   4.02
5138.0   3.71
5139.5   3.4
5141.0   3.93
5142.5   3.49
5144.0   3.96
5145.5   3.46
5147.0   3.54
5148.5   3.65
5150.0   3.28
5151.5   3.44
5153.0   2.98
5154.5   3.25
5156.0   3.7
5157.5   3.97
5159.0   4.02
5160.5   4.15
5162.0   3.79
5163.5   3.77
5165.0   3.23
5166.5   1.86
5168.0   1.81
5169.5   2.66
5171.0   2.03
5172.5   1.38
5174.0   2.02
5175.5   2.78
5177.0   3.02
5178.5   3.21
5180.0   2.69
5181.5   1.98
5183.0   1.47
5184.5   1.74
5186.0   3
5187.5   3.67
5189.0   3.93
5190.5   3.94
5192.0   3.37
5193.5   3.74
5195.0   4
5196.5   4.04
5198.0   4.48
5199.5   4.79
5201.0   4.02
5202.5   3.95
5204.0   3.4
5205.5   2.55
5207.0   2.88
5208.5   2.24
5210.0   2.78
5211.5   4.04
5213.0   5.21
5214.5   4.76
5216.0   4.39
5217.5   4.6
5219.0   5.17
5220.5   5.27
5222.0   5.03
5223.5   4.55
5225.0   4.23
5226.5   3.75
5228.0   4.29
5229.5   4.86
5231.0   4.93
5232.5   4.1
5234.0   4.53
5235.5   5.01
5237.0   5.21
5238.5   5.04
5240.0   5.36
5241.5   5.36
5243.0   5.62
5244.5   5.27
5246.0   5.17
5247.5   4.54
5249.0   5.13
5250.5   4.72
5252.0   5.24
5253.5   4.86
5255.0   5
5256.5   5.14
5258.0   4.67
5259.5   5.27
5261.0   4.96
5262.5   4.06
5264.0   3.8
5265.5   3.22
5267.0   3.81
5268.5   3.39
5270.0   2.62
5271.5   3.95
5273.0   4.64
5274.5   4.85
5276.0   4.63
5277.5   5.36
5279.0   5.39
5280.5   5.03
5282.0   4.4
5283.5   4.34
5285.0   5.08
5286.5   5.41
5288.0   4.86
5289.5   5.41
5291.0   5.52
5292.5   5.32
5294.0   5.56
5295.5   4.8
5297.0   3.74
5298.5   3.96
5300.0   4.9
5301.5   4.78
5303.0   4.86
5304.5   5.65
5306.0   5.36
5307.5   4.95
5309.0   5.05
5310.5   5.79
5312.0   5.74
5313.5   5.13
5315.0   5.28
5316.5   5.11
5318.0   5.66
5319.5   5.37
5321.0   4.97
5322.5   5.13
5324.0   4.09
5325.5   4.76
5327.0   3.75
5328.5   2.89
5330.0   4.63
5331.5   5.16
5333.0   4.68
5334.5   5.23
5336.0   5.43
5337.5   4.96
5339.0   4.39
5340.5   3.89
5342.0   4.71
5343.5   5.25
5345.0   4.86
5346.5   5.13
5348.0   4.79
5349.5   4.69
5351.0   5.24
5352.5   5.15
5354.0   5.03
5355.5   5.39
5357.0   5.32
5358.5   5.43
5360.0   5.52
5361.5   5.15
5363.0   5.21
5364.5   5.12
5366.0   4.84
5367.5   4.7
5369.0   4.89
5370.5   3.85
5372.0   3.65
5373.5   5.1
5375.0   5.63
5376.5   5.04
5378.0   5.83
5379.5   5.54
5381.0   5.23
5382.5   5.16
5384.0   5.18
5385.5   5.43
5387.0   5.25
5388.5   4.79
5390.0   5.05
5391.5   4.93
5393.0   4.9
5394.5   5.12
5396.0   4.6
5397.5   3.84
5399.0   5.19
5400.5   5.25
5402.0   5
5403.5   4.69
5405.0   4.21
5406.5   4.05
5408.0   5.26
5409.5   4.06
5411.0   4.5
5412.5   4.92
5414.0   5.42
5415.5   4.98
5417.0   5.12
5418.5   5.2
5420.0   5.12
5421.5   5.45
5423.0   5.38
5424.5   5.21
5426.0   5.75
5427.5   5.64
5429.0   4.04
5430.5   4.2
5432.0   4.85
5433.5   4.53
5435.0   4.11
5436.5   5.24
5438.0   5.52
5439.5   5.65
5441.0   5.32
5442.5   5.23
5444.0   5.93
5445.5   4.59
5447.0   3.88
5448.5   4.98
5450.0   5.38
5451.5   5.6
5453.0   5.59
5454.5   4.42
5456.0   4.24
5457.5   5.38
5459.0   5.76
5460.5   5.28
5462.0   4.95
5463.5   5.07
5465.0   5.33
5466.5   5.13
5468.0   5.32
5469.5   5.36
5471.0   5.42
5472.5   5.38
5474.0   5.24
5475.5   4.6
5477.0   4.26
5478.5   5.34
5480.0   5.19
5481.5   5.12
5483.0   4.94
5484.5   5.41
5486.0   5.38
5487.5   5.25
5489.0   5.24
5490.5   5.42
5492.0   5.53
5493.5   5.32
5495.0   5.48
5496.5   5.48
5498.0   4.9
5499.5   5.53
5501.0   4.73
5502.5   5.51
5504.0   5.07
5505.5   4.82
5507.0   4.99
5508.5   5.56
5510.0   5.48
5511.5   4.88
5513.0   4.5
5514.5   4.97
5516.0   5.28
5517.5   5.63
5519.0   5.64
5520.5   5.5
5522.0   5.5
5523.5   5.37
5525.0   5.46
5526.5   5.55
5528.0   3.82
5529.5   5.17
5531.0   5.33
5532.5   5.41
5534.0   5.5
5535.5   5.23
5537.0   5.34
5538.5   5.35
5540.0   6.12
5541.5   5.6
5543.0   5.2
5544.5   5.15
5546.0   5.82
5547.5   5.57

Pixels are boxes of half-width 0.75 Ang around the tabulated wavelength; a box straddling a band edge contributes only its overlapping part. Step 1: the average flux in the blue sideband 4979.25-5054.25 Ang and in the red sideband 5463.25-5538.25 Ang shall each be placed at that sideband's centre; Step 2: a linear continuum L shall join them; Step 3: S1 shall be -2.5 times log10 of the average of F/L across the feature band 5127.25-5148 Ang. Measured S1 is 0.172 mag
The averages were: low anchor 4.03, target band 3.7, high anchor 5.22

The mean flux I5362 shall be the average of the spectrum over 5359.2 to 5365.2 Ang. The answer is 5.25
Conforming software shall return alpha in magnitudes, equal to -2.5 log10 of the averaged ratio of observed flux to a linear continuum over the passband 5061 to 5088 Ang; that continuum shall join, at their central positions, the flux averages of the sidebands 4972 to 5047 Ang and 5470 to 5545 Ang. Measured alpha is 0.119 mag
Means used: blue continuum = 4.1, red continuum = 5.24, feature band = 3.81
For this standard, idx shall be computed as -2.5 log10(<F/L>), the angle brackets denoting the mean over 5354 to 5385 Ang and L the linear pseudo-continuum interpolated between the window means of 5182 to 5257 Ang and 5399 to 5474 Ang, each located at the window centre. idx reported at -0.06 mag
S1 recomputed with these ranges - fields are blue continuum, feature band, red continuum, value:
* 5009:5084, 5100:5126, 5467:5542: 0.15 mag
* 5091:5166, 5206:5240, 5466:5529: -0.09 mag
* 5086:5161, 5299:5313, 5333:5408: -0.13 mag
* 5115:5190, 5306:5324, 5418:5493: -0.23 mag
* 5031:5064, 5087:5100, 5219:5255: 0.09 mag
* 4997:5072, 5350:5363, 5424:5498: -0.09 mag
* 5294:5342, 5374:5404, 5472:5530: -0.02 mag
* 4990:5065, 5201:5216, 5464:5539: 0.24 mag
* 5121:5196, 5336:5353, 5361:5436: -0.07 mag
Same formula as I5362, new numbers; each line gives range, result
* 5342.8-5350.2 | 4.94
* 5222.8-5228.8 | 4.21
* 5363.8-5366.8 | 4.97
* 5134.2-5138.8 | 3.83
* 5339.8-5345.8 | 4.69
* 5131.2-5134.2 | 3.97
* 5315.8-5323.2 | 5.25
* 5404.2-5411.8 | 4.42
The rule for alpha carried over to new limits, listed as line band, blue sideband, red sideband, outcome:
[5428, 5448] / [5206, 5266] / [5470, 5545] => 0.05 mag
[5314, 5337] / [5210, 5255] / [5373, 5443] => 0.02 mag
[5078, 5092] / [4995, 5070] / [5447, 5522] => 0.11 mag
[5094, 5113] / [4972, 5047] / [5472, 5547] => 0.18 mag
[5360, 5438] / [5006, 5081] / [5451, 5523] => 0.00 mag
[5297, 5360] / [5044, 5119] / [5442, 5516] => -0.06 mag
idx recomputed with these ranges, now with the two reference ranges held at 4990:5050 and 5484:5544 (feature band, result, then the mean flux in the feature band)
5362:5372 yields 0.05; 4.69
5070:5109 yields 0.12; 3.77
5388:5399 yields 0.04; 4.78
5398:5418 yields 0.04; 4.81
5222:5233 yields 0.03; 4.44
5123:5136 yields 0.20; 3.58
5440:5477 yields 0.00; 5.13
